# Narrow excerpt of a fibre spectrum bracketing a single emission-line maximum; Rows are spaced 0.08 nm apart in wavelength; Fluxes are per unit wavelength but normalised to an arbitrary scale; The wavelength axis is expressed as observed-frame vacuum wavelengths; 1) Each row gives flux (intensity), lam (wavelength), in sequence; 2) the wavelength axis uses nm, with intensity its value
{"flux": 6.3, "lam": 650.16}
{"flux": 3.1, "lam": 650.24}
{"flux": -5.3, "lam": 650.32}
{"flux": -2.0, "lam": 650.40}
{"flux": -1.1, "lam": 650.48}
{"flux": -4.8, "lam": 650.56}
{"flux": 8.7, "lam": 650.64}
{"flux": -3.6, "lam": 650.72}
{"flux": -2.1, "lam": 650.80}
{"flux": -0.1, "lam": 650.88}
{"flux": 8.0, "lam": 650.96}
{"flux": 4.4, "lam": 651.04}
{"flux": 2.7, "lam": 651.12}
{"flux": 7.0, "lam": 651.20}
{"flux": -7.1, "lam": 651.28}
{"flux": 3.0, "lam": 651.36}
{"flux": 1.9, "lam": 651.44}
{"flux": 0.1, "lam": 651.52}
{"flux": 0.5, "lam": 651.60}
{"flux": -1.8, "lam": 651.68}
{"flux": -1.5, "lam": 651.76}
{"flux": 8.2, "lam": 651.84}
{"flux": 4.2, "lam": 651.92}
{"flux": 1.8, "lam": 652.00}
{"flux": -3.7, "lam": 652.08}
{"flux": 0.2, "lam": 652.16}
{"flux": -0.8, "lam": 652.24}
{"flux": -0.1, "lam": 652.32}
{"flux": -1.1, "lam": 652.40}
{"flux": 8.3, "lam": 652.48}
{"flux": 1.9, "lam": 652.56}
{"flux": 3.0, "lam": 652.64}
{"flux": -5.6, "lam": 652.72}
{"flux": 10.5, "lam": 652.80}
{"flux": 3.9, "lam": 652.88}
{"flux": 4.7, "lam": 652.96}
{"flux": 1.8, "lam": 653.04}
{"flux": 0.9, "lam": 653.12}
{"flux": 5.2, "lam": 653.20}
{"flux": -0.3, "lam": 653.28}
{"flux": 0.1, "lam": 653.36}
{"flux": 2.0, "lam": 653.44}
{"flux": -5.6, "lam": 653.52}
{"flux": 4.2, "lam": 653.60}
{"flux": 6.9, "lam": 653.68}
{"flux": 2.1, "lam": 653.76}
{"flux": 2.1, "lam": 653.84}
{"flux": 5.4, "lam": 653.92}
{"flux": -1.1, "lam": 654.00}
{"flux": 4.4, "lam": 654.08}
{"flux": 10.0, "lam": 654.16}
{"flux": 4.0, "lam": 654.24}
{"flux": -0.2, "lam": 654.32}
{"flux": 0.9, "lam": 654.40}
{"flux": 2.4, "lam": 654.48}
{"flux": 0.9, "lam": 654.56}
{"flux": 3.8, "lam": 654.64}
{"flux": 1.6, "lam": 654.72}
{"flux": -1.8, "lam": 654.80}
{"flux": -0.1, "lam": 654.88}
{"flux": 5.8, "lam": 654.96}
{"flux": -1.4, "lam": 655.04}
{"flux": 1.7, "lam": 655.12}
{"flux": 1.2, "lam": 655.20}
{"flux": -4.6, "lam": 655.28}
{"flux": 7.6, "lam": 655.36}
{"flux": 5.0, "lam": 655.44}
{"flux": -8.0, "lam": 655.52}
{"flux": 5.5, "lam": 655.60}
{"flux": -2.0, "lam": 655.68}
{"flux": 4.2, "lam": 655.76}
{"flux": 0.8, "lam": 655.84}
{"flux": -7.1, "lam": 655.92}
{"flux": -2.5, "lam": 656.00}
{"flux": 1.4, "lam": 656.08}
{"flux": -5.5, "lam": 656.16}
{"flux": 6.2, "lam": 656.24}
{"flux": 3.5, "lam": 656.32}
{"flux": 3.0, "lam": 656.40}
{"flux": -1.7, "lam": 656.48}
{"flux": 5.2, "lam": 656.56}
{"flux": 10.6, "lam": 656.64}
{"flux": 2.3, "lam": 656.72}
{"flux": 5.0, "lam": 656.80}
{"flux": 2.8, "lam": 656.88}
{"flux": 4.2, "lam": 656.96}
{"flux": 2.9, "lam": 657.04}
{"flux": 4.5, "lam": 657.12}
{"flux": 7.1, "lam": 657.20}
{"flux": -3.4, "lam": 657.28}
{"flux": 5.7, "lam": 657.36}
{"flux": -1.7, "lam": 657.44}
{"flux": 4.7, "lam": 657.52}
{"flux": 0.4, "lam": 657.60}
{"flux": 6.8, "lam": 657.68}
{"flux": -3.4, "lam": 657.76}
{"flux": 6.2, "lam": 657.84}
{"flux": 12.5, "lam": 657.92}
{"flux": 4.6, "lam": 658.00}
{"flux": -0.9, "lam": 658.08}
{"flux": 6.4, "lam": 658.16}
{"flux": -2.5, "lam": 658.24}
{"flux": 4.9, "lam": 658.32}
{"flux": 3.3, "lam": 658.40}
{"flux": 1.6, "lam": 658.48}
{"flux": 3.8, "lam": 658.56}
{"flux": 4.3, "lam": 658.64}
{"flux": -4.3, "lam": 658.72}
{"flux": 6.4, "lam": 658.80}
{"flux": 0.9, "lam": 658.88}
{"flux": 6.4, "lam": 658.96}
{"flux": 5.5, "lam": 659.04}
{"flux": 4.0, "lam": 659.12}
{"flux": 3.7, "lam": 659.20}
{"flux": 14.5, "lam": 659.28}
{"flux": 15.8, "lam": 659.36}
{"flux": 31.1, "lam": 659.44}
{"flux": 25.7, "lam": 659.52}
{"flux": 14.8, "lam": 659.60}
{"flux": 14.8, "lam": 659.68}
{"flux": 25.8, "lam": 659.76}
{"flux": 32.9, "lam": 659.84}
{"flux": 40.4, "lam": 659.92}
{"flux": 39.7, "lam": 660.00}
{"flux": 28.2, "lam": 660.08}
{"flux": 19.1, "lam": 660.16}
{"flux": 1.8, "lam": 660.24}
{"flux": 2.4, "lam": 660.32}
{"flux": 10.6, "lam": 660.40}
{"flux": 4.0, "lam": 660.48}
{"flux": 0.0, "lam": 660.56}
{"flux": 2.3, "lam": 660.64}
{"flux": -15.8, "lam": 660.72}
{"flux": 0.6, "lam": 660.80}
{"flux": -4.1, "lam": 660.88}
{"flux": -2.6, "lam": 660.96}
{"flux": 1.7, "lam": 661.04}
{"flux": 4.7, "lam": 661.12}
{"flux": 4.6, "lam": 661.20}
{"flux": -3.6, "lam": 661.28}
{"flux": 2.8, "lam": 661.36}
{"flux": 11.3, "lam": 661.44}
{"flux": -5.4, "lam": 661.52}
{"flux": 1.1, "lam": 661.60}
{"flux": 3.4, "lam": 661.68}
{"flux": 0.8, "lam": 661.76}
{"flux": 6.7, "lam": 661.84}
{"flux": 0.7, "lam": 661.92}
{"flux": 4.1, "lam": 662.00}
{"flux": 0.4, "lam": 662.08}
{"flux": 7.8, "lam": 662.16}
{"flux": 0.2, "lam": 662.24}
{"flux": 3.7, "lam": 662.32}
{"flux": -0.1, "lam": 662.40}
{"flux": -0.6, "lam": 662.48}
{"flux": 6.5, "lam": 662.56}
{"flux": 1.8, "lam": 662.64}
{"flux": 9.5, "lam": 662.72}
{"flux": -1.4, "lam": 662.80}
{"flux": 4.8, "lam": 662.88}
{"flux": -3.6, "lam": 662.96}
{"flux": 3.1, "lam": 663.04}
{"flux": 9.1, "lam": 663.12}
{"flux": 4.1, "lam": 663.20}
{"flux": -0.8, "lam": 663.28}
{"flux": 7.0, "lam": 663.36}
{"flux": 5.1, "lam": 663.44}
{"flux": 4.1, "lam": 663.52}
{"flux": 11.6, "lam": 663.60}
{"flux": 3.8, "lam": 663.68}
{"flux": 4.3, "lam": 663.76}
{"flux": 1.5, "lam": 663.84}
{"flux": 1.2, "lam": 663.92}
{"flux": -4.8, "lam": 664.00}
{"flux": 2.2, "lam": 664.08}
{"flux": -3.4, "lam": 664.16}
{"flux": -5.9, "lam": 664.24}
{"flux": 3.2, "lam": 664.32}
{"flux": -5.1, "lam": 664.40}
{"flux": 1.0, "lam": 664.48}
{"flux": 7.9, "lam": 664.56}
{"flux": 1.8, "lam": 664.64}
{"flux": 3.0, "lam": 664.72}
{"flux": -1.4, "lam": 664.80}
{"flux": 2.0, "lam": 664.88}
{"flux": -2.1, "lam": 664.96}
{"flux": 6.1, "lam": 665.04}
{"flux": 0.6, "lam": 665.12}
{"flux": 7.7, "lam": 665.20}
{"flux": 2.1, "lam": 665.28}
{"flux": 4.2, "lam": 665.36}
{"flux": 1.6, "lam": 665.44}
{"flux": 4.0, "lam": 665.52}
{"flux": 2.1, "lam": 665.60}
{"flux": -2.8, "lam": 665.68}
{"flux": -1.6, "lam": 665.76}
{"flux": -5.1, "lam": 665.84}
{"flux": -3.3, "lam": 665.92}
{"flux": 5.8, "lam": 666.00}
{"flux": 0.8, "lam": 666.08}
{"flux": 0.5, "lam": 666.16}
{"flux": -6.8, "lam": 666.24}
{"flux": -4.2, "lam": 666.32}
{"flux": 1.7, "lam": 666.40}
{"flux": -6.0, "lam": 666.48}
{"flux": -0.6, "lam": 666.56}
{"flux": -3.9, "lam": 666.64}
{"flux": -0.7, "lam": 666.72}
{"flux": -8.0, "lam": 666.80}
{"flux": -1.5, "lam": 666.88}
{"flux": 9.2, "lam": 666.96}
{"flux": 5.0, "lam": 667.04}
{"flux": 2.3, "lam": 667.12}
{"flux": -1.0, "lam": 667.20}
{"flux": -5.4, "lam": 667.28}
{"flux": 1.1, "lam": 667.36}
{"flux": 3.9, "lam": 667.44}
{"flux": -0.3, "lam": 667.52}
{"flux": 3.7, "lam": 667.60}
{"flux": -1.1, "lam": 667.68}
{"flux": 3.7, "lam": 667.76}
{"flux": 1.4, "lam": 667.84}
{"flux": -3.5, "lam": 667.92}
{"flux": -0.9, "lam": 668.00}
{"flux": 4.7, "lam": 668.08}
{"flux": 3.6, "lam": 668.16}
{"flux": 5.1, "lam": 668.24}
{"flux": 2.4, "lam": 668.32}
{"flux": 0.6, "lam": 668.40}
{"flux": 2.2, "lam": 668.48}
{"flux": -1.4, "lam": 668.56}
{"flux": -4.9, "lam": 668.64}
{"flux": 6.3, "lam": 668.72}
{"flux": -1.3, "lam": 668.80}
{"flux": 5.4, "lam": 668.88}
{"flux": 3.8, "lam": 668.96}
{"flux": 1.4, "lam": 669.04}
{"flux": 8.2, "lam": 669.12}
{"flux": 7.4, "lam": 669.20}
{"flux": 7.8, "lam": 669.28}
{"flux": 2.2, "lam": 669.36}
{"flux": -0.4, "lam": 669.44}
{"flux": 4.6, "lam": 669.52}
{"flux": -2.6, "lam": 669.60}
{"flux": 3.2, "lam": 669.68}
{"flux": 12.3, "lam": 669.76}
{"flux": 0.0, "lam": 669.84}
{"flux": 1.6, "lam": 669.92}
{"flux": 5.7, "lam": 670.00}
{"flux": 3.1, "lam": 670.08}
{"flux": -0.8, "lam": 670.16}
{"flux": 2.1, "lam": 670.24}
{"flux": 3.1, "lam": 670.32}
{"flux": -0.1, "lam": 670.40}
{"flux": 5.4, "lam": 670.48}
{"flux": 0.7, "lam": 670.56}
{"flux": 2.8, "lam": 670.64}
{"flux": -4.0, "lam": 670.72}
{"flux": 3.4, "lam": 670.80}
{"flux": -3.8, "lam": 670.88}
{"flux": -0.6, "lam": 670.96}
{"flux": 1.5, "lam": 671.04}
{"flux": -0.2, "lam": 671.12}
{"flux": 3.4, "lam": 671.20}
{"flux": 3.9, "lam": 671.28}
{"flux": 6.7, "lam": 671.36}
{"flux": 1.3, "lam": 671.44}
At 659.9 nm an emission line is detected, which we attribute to [O II]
